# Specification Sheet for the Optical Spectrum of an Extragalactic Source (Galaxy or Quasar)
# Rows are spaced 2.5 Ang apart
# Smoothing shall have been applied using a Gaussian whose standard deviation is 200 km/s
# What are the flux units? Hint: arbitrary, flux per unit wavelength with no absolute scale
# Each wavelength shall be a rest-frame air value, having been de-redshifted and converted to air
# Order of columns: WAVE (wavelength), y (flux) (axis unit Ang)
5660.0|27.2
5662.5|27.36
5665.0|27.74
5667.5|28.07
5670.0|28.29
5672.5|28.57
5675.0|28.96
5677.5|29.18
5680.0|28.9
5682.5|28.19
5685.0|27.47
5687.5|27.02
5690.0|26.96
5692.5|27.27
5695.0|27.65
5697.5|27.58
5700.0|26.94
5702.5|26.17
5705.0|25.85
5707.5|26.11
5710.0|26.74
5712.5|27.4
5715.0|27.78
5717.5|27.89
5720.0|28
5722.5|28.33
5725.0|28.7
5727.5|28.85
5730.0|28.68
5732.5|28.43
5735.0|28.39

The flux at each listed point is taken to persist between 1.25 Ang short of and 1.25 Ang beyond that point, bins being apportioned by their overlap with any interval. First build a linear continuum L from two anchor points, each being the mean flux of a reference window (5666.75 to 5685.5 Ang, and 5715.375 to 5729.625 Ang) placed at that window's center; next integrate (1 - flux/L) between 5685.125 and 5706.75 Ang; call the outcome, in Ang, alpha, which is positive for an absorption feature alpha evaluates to 1.1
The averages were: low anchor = 28.5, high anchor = 28.3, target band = 26.9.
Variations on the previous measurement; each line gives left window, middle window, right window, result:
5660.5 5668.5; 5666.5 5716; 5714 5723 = 0.47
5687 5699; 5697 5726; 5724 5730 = 0.86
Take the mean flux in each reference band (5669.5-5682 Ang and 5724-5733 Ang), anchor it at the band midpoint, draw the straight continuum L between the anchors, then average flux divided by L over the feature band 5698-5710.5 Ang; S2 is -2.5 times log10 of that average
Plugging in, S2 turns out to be 0.09 mag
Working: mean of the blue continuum 28.8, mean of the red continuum 28.7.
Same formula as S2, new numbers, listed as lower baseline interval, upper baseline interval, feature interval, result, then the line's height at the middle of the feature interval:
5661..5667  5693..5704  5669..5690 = -0.034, 27.4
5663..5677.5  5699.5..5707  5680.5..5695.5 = -0.011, 27.2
